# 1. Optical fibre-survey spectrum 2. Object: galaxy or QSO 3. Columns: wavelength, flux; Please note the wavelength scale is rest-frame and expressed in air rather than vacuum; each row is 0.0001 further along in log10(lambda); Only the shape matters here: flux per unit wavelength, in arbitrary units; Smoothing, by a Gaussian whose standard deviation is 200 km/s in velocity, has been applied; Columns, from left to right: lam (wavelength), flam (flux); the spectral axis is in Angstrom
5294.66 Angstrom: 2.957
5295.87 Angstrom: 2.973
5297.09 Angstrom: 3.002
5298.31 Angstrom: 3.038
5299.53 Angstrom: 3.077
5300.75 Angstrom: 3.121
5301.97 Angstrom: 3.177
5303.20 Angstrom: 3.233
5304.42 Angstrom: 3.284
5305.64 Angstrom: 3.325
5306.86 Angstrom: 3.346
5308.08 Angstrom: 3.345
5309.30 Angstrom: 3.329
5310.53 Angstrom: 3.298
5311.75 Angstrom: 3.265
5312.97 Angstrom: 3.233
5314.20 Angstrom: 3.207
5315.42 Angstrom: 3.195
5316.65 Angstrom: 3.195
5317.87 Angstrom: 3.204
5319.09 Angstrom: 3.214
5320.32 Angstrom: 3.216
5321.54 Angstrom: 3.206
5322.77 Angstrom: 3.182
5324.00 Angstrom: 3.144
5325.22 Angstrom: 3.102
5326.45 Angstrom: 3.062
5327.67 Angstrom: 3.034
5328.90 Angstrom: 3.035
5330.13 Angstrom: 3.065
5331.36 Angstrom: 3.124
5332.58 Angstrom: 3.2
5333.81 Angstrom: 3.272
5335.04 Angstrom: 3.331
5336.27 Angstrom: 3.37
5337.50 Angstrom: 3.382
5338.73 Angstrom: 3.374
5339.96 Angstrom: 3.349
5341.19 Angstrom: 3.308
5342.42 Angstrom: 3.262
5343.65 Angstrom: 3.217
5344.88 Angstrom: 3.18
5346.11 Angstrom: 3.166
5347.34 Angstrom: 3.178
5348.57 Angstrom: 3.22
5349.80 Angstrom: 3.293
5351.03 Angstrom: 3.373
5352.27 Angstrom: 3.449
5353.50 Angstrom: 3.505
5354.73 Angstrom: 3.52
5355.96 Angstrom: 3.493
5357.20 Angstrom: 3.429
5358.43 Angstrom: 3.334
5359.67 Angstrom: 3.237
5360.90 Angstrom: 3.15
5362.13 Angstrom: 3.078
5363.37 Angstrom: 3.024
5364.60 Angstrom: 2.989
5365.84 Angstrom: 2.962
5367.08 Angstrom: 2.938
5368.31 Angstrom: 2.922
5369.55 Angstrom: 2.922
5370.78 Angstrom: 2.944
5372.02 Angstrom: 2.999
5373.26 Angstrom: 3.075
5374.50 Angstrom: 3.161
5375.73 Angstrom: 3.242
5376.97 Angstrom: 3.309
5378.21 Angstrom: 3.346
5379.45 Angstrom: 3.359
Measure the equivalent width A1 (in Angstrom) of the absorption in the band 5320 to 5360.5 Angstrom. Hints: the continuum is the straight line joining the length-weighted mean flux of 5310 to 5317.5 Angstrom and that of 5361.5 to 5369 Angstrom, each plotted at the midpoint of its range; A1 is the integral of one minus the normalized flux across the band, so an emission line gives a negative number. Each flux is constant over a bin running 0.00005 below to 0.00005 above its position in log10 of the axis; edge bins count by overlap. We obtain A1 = -2.1 Angstrom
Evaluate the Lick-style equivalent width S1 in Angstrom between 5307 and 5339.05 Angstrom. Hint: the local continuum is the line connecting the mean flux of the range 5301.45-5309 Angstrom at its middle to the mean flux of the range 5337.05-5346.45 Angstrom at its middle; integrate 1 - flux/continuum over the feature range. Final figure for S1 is 0.7 Angstrom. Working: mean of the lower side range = 3.29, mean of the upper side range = 3.28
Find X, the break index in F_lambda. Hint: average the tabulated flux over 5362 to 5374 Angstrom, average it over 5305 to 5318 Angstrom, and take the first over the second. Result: 0.9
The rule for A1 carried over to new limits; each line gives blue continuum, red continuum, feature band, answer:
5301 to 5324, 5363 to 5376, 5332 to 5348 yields -0.74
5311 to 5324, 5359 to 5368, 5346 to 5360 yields -1.23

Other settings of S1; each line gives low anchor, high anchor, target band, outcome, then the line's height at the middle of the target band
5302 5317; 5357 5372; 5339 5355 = -0.9 Angstrom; 3.13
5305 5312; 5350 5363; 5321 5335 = 0.8 Angstrom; 3.33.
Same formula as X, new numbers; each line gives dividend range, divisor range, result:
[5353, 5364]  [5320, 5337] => 1.04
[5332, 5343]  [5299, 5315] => 1.02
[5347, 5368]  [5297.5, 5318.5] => 1.01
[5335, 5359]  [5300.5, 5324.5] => 1.03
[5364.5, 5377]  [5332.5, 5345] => 0.92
